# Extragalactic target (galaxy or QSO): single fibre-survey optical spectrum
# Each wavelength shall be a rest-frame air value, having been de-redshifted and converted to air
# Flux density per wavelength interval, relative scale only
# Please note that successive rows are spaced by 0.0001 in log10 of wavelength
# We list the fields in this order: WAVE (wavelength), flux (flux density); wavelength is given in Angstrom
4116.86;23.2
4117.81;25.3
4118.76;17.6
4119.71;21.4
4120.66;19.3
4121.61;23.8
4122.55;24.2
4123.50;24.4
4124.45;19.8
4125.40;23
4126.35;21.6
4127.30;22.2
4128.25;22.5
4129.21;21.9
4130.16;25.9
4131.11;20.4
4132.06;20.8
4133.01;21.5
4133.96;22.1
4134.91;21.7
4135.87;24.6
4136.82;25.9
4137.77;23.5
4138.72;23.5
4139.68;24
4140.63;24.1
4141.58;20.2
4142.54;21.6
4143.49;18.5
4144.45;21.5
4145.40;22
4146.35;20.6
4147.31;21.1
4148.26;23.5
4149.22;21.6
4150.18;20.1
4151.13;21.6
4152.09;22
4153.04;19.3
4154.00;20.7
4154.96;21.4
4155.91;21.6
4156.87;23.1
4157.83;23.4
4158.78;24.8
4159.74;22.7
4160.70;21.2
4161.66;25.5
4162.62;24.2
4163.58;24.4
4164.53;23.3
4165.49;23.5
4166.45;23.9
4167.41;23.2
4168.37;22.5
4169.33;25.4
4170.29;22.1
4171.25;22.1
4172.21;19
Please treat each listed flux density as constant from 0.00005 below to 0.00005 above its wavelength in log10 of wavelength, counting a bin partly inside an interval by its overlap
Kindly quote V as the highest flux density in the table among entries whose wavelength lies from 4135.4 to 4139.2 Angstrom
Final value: 25.9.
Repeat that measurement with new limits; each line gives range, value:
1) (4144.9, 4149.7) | 23.5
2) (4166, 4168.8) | 23.9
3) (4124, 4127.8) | 23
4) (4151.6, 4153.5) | 22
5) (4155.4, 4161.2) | 24.8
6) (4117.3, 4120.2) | 25.3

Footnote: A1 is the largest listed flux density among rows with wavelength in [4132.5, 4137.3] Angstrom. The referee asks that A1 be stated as 25.9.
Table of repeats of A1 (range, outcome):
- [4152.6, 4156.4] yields 21.6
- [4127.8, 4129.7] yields 22.5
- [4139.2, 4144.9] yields 24.1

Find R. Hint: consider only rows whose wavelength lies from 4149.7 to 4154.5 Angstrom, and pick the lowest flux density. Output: 19.3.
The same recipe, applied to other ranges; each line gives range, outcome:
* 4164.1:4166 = 23.3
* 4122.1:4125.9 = 19.8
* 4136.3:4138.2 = 23.5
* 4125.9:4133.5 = 20.4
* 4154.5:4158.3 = 21.4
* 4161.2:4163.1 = 24.2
